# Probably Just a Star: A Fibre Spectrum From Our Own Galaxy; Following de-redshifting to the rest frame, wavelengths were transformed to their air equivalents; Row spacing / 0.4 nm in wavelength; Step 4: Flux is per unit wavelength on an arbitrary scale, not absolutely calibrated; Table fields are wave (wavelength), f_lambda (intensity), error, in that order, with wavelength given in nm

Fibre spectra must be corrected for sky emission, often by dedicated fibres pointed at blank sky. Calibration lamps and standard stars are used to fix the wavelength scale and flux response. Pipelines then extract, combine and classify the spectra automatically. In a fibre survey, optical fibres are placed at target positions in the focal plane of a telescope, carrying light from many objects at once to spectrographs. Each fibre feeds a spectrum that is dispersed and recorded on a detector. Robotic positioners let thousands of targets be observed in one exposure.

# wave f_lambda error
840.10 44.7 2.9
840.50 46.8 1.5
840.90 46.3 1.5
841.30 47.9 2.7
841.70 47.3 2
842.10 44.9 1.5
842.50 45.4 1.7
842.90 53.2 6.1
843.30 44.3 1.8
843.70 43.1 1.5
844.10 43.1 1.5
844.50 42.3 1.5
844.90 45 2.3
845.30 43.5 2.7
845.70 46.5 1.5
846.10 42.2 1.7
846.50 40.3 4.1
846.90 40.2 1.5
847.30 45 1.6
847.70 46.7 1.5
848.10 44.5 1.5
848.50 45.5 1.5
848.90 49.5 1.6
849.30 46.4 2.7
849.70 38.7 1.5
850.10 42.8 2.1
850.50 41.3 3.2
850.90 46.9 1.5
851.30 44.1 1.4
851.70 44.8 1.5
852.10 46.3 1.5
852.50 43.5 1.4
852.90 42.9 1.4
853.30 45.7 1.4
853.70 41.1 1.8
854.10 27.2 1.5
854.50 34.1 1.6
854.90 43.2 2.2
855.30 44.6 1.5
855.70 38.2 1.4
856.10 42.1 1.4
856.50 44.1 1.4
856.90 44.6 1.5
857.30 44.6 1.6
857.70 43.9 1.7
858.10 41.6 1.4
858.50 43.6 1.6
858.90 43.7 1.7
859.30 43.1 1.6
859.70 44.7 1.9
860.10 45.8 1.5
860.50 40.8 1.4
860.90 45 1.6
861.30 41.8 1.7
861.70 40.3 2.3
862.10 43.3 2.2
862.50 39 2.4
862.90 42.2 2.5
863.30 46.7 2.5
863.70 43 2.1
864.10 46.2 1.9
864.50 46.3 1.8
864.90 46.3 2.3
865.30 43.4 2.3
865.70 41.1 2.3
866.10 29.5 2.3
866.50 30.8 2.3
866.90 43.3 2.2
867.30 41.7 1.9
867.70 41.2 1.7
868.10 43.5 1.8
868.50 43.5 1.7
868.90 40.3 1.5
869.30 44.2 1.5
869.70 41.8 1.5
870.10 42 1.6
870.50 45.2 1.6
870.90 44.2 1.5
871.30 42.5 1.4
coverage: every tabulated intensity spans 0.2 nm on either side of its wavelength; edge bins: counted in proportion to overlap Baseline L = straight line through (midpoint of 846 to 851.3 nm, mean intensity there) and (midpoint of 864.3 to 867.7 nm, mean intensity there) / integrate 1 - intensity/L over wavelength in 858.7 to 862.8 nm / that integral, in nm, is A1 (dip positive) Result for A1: -0.13 nm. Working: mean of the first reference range 43.9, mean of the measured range 42.7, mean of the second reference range 40.4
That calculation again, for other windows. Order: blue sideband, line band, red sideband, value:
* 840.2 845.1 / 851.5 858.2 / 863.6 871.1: 0.30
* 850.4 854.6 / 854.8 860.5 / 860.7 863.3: -0.17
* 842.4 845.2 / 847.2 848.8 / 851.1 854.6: -0.09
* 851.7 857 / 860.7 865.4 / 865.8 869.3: -0.40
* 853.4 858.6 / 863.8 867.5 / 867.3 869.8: 0.09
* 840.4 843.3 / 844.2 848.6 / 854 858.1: 0.14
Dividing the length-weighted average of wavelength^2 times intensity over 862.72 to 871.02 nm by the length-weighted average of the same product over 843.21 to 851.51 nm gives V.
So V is 1.01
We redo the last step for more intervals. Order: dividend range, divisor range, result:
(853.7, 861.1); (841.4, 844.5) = 0.95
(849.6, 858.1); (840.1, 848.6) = 0.96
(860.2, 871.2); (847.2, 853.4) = 0.98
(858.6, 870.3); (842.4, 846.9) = 1.00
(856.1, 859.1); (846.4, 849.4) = 0.99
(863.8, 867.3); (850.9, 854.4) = 1.01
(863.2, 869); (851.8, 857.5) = 1.03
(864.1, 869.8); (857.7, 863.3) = 0.98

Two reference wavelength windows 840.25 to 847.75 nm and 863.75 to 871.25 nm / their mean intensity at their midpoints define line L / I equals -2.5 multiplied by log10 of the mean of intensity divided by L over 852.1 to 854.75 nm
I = 0.105 mag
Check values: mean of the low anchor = 44.9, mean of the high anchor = 42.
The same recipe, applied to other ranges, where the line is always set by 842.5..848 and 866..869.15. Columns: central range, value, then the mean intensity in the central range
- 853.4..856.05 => 0.100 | 38.6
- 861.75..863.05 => -0.017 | 41.3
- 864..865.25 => -0.144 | 45.9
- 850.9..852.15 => -0.055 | 45.2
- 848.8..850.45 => -0.009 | 43.8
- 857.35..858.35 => -0.036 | 43.1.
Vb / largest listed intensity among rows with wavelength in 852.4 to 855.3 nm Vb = 45.7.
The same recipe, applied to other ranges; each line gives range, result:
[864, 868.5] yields 46.3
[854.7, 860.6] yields 45.8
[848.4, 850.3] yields 49.5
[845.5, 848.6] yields 46.7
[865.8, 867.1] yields 43.3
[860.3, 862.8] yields 45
